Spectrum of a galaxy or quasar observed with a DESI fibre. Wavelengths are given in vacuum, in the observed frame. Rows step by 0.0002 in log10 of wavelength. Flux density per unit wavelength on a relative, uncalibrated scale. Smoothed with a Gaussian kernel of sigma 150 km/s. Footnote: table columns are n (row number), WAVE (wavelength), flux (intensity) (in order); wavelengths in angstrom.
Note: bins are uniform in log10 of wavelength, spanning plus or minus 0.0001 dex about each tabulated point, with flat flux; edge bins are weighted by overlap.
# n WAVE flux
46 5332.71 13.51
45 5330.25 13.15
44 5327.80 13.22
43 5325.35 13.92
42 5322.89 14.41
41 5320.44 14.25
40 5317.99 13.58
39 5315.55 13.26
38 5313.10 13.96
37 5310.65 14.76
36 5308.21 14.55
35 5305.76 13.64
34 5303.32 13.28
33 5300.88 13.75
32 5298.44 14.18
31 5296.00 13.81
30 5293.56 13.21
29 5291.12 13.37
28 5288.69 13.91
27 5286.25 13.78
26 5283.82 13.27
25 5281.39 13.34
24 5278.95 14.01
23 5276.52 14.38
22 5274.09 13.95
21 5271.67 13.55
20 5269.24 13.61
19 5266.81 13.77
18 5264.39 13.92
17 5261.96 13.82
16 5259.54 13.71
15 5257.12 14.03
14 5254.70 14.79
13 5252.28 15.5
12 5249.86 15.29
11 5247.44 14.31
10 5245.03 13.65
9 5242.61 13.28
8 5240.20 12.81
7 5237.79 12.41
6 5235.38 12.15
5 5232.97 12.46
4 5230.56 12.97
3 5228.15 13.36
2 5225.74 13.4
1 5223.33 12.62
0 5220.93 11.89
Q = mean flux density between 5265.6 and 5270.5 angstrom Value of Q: 13.7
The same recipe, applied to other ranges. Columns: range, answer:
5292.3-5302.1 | 13.7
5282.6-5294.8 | 13.5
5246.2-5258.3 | 14.8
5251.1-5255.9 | 15.1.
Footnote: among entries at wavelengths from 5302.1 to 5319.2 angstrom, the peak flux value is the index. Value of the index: 14.76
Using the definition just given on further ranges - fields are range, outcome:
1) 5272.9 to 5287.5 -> 14.38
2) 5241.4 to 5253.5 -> 15.5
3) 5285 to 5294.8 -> 13.91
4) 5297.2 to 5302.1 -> 14.18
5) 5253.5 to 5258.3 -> 14.79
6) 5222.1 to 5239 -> 13.4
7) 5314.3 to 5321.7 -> 14.25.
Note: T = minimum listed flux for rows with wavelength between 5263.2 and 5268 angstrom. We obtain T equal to 13.77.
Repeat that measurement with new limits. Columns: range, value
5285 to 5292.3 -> 13.37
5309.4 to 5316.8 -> 13.26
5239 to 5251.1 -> 12.81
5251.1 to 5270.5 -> 13.61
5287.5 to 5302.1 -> 13.21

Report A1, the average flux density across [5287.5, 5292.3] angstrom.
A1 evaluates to 13.7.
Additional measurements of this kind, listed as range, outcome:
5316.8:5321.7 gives 13.9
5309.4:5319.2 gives 13.9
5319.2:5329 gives 13.9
